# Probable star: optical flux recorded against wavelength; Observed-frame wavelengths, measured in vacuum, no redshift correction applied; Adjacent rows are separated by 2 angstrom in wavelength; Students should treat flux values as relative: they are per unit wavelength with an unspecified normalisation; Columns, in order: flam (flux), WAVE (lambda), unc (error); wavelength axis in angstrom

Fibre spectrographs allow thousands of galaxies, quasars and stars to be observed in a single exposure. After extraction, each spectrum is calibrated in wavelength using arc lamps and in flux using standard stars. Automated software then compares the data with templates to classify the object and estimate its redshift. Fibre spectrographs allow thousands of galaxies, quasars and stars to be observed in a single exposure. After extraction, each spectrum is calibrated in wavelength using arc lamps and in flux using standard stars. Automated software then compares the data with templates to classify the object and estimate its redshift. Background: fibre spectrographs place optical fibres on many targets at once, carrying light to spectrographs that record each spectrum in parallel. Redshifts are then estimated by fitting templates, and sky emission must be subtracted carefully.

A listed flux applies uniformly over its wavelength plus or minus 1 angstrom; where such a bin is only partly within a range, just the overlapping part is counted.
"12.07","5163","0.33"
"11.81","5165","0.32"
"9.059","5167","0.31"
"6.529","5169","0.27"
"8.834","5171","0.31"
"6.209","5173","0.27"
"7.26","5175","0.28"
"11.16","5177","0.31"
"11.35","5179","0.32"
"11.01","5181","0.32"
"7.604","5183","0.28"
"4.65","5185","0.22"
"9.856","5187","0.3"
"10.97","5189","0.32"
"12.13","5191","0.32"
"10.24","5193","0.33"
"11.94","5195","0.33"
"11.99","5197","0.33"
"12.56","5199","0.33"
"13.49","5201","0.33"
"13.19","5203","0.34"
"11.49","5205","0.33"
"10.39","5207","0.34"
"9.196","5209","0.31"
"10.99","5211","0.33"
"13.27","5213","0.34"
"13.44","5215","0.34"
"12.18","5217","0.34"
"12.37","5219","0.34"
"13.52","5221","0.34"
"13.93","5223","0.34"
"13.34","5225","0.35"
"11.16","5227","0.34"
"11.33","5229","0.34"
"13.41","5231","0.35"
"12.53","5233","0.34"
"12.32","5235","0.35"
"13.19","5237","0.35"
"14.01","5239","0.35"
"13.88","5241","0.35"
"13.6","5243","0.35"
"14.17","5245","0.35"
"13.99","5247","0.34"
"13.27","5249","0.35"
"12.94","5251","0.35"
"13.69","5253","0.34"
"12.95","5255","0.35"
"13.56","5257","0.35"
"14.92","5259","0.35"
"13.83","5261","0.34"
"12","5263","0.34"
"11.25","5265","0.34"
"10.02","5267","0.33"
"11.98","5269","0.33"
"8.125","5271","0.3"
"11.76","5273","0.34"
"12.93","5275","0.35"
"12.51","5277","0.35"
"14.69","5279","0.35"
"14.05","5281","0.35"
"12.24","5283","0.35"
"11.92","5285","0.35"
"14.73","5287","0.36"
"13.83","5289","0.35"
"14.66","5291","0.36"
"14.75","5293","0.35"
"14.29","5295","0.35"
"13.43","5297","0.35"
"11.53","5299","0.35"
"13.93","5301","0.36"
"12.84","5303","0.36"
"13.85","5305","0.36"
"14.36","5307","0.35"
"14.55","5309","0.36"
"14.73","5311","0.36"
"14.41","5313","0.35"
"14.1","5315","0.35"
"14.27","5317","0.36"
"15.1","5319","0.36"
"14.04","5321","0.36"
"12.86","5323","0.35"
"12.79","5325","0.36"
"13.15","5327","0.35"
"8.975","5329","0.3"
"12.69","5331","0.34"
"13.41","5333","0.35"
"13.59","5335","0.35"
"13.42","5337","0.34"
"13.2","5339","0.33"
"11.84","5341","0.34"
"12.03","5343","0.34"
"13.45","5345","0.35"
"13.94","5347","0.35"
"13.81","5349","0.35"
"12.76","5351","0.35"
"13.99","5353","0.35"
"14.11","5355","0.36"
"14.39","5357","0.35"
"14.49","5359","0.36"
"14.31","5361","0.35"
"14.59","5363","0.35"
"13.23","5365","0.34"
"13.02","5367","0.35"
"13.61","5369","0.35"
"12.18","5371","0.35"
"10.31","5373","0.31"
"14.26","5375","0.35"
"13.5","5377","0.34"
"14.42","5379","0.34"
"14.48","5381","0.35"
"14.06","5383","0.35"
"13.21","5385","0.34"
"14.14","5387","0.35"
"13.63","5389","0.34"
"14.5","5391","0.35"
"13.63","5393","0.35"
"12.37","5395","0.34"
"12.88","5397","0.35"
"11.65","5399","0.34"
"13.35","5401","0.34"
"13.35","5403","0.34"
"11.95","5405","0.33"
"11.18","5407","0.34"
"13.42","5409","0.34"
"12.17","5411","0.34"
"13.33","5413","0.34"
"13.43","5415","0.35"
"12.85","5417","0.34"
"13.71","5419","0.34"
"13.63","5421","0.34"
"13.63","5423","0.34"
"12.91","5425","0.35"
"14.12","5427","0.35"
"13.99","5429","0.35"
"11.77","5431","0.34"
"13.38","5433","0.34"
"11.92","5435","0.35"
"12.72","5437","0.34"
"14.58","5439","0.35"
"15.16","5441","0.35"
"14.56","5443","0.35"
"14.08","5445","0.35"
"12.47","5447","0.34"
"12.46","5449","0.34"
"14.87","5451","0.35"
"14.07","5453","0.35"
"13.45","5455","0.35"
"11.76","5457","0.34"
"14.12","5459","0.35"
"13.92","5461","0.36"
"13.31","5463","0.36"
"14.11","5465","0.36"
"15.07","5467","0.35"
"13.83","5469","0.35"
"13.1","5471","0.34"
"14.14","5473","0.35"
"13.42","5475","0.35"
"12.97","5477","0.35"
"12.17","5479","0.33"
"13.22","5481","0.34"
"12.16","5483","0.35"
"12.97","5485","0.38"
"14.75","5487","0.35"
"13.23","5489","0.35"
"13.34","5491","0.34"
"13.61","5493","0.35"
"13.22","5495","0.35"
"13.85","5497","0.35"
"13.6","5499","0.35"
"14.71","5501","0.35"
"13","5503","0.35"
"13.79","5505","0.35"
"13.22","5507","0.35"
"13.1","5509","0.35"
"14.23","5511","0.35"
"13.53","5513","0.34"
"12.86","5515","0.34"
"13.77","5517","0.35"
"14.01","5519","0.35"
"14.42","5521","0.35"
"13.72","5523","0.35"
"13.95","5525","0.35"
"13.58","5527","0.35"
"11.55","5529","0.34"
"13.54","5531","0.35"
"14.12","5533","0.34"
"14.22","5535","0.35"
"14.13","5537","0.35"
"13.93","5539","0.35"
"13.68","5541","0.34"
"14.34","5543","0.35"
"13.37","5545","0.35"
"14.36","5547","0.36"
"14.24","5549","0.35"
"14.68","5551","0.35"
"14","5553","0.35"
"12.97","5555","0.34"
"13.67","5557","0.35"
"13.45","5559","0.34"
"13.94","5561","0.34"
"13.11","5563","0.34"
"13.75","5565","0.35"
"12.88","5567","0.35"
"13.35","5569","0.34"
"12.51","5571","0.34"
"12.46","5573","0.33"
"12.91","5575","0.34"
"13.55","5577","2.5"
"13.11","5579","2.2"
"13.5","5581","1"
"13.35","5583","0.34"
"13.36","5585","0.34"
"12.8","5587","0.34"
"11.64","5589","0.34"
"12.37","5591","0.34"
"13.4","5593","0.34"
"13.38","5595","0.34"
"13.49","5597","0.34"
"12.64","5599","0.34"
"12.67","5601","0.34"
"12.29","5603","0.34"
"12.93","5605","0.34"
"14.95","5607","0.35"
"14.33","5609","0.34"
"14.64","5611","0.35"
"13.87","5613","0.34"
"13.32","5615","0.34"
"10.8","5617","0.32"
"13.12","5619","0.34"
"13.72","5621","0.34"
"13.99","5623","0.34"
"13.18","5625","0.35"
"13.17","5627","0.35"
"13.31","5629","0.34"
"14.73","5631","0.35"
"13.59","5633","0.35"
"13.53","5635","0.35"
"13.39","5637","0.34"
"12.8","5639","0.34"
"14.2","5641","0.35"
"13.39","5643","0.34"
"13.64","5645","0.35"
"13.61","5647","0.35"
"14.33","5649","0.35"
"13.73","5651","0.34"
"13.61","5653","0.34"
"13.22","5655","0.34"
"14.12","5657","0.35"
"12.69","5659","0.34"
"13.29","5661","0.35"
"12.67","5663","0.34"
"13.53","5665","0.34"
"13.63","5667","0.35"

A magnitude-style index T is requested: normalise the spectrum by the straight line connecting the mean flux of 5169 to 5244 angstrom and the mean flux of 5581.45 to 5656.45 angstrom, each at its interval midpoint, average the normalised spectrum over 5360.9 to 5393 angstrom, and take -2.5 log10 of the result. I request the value -0.11 mag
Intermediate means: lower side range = 11.4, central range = 13.6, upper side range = 13.4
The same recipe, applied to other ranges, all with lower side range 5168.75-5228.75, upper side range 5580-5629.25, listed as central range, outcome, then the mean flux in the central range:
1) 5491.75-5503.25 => -0.09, 13.7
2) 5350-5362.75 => -0.19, 14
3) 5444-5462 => -0.09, 13.5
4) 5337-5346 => -0.09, 12.7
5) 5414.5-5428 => -0.11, 13.5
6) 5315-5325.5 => -0.19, 13.9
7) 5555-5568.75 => -0.04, 13.4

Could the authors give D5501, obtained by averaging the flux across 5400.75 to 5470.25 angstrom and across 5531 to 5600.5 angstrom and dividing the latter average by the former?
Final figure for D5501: 1.00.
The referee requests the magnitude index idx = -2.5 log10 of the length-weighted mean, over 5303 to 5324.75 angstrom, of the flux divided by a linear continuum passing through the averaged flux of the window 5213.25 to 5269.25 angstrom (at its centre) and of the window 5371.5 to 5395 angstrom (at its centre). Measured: -0.07 mag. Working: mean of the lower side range 13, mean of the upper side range 13.6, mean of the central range 14.1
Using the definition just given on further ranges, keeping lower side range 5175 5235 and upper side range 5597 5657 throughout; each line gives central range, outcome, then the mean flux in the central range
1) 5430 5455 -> -0.07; 13.5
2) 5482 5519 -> -0.05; 13.5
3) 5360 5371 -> -0.11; 13.6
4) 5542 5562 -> -0.06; 13.9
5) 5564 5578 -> 0.01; 13.1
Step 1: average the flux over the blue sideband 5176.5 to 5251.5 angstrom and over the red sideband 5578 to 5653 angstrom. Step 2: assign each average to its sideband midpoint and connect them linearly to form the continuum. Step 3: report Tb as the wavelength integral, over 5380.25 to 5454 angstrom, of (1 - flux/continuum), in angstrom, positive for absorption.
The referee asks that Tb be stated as -3.8 angstrom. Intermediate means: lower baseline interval 12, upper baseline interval 13.4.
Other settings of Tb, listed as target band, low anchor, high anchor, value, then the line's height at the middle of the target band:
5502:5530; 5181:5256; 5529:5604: -0.6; 13.2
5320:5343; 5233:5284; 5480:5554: 0.7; 13.1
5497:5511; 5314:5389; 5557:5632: -0.3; 13.3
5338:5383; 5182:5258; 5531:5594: -2.7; 12.7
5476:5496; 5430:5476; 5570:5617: 0.5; 13.5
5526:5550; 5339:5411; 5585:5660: -0.7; 13.3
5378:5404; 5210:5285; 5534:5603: -0.9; 13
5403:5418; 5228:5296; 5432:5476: 0.9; 13.5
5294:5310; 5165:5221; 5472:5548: -2.7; 11.6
